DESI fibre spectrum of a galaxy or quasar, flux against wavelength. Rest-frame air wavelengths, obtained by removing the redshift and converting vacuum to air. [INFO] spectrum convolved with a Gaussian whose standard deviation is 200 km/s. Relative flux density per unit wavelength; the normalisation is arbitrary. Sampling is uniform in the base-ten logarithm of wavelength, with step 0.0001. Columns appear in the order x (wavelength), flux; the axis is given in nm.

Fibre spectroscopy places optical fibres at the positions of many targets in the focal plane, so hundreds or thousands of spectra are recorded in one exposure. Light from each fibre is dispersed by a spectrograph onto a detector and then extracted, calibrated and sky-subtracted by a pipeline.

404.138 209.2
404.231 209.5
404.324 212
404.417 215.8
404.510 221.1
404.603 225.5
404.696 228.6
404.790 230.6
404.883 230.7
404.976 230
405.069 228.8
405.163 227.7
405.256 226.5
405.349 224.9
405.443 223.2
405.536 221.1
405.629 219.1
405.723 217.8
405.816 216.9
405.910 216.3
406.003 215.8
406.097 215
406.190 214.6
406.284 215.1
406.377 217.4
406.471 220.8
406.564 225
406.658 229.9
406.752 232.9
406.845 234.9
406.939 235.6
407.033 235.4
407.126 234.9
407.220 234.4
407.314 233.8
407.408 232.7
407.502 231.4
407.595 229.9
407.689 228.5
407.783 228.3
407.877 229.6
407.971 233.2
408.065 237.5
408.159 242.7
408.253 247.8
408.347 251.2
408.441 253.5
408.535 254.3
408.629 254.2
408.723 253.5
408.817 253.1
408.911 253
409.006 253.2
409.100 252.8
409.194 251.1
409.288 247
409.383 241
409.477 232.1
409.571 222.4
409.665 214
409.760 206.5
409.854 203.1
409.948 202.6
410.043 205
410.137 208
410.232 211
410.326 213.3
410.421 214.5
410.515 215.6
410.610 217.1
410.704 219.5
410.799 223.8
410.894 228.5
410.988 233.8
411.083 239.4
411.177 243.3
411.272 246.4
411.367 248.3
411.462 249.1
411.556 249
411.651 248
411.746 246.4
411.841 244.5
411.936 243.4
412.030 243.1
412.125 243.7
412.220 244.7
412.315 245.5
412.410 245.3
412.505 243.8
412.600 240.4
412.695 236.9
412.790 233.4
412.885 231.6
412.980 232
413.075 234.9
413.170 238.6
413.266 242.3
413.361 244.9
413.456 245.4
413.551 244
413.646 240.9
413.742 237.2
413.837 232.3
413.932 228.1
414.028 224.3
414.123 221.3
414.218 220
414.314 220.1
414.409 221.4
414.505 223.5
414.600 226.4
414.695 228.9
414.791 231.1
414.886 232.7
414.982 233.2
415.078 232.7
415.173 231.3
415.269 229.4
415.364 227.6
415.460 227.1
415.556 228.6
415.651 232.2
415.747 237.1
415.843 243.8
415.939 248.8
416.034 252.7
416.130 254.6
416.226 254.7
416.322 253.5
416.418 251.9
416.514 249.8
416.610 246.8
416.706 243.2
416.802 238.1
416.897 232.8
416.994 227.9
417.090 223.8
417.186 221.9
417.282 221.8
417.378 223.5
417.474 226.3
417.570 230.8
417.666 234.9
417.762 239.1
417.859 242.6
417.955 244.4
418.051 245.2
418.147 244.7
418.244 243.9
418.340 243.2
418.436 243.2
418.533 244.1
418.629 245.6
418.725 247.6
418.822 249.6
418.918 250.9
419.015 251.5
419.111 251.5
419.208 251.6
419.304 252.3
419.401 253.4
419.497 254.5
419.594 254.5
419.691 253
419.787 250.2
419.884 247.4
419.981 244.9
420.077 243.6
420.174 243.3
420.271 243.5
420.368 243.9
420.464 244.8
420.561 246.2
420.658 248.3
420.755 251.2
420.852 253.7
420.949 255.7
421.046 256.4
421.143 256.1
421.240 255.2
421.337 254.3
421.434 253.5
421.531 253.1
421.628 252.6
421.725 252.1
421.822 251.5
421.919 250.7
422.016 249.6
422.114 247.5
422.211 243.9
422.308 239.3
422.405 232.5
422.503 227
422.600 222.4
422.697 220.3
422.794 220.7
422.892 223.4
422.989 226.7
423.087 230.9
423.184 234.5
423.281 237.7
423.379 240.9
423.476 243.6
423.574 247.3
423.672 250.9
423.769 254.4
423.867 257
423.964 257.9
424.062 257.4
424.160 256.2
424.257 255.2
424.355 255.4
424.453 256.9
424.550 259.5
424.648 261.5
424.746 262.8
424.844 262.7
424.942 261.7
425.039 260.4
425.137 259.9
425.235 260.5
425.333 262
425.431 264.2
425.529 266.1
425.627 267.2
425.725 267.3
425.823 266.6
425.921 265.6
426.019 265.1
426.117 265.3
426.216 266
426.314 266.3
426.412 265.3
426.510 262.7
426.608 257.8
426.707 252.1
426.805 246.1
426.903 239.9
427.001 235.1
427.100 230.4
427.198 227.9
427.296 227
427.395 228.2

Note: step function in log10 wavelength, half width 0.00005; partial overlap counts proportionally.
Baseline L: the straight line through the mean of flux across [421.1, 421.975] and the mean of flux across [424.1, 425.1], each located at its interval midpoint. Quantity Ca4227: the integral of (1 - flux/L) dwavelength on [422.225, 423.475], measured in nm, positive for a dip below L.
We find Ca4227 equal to 0.12 nm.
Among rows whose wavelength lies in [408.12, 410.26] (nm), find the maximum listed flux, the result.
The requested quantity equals 254.3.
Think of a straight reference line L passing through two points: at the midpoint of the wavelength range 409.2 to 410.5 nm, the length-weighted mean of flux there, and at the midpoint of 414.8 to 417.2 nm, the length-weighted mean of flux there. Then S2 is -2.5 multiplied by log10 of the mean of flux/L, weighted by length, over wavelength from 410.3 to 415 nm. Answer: -0.04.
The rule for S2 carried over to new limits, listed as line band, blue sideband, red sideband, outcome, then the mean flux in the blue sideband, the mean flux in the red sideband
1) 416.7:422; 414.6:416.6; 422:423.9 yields -0.033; 239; 237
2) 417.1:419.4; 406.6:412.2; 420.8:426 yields 0.016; 235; 251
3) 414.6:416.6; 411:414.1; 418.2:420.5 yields 0.023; 241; 248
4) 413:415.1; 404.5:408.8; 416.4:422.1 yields 0.034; 231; 245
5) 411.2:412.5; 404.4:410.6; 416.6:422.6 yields -0.051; 229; 245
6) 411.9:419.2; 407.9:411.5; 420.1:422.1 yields 0.020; 233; 251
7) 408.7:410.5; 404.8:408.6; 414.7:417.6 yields 0.019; 230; 236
